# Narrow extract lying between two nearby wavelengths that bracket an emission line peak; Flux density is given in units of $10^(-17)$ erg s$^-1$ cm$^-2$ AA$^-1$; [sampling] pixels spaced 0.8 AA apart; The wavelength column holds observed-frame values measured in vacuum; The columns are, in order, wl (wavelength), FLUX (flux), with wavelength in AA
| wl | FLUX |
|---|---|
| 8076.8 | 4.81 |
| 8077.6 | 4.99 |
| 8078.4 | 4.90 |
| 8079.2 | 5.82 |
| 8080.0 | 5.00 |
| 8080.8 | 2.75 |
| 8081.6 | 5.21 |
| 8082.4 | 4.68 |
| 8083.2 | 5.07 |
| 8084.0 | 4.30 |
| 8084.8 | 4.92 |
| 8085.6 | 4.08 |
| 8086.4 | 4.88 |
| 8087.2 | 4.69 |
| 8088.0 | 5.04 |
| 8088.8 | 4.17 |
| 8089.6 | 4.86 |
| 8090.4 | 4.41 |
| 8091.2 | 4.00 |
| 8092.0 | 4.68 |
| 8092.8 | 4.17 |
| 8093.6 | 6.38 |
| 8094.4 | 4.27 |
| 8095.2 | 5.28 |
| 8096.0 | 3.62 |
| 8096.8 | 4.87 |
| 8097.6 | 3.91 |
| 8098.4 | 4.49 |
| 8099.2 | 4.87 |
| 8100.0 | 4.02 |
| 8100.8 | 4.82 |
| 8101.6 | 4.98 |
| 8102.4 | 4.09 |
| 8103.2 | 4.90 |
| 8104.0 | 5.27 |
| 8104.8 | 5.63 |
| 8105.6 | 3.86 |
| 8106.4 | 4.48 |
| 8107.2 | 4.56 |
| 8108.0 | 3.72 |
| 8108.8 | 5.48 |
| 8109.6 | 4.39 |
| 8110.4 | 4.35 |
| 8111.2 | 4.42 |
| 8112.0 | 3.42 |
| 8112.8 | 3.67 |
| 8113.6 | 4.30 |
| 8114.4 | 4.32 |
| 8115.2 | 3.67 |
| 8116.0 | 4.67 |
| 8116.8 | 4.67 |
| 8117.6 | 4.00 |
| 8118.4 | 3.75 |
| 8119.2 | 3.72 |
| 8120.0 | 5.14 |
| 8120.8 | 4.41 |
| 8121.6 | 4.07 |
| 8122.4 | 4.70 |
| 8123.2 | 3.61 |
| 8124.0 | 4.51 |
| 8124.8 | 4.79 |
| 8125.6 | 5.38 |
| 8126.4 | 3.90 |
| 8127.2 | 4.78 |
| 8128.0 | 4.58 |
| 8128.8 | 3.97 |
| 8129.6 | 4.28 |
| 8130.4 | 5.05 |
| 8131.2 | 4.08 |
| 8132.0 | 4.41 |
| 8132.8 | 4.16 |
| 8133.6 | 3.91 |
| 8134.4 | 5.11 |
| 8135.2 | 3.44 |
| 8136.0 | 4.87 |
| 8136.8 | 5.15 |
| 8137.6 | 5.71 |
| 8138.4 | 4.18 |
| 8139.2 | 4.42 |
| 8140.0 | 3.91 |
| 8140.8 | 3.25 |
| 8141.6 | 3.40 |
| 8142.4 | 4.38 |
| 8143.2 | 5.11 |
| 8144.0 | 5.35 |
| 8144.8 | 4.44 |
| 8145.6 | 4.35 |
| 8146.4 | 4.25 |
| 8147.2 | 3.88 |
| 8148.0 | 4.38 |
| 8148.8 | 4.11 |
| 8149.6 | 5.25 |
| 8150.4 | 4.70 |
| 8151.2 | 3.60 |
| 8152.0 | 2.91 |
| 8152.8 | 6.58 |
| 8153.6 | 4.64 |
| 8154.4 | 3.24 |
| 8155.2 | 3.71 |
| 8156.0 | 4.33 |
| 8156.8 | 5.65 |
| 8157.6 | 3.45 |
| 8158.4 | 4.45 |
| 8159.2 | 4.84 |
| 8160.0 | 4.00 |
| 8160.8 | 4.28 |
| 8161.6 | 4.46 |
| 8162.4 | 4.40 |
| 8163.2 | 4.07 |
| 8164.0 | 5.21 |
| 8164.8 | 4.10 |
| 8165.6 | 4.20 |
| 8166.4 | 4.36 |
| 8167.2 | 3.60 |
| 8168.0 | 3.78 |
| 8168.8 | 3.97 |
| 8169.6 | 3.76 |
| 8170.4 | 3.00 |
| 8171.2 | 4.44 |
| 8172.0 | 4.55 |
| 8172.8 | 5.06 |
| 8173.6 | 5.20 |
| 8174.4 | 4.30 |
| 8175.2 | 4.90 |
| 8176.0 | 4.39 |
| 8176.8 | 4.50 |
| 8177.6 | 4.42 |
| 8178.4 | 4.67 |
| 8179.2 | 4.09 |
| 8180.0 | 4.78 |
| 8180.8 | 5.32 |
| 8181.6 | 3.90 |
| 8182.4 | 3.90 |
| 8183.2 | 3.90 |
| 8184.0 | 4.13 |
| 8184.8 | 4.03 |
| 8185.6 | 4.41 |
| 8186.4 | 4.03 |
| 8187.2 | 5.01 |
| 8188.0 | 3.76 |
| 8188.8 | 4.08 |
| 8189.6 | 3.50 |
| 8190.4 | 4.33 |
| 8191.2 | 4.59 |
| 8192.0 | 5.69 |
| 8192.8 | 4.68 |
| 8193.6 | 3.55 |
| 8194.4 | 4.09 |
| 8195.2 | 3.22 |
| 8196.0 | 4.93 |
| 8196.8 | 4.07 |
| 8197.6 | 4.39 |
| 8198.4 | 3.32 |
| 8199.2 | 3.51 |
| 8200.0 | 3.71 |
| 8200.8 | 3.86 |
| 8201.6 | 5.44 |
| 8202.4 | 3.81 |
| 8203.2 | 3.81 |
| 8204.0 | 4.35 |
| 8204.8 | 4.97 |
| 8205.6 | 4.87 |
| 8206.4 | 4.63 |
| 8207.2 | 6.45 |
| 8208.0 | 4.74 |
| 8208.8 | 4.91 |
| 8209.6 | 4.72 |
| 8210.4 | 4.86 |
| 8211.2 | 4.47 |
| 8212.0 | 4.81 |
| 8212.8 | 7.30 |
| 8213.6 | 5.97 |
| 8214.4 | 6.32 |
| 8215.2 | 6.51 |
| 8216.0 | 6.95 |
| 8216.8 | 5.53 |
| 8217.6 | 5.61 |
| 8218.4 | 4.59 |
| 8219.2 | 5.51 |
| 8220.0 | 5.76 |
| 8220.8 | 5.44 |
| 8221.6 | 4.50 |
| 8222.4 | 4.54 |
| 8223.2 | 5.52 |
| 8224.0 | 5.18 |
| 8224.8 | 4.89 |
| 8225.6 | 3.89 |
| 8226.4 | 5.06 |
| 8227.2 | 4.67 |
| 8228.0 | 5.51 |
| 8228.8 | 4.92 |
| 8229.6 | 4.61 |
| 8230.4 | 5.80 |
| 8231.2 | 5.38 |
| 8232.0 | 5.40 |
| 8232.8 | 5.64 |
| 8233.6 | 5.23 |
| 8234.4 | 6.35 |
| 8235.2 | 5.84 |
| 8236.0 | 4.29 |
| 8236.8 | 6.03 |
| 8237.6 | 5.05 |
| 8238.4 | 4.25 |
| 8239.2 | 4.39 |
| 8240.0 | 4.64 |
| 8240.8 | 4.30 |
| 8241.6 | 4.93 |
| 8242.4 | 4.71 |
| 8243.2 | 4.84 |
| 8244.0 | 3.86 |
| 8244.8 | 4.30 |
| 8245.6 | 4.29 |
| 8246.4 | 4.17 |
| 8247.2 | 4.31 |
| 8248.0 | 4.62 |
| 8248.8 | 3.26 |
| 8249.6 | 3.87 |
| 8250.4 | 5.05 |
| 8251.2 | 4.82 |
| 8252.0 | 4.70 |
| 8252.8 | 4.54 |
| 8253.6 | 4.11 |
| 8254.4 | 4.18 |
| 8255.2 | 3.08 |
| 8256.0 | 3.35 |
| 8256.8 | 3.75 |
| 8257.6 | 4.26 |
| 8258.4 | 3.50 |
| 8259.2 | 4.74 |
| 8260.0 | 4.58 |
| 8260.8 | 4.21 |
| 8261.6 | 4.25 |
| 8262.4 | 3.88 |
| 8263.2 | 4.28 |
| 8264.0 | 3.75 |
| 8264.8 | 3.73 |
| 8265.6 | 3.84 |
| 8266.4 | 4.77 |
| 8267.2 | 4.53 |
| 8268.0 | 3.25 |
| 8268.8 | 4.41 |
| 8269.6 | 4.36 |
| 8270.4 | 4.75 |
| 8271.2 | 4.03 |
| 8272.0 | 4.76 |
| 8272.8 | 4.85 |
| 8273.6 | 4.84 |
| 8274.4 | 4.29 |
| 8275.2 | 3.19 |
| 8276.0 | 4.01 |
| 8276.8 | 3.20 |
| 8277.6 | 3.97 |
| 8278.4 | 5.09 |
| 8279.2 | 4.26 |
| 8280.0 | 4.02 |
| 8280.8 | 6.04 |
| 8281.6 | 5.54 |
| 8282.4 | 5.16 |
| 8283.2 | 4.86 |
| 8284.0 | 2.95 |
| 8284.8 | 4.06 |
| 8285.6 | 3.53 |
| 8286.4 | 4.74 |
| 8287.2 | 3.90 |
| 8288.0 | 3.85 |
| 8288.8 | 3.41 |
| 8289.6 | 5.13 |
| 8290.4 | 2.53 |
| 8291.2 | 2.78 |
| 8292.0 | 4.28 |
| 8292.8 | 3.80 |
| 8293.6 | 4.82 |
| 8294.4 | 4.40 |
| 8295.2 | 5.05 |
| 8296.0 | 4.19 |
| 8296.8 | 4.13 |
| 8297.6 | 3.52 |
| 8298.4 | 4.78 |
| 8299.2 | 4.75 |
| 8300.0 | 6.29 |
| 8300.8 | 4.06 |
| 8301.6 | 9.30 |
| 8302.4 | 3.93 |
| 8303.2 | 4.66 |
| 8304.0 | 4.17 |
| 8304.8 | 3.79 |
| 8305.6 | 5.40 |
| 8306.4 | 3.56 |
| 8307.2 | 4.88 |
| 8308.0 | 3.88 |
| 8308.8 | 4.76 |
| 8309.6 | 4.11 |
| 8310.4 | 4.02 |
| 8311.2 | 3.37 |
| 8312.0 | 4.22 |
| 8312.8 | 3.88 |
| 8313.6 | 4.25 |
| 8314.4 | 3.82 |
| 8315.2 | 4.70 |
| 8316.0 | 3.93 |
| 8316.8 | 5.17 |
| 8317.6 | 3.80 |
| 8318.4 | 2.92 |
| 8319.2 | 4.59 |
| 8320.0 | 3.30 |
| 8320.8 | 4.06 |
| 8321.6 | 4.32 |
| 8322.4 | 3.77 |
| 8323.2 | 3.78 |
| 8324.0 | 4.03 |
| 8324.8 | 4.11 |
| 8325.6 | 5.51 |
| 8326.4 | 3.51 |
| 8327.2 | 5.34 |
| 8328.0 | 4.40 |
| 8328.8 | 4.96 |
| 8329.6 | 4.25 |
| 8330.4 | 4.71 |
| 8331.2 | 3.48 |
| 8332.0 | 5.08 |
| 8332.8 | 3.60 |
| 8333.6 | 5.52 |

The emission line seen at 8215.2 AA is [S II]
